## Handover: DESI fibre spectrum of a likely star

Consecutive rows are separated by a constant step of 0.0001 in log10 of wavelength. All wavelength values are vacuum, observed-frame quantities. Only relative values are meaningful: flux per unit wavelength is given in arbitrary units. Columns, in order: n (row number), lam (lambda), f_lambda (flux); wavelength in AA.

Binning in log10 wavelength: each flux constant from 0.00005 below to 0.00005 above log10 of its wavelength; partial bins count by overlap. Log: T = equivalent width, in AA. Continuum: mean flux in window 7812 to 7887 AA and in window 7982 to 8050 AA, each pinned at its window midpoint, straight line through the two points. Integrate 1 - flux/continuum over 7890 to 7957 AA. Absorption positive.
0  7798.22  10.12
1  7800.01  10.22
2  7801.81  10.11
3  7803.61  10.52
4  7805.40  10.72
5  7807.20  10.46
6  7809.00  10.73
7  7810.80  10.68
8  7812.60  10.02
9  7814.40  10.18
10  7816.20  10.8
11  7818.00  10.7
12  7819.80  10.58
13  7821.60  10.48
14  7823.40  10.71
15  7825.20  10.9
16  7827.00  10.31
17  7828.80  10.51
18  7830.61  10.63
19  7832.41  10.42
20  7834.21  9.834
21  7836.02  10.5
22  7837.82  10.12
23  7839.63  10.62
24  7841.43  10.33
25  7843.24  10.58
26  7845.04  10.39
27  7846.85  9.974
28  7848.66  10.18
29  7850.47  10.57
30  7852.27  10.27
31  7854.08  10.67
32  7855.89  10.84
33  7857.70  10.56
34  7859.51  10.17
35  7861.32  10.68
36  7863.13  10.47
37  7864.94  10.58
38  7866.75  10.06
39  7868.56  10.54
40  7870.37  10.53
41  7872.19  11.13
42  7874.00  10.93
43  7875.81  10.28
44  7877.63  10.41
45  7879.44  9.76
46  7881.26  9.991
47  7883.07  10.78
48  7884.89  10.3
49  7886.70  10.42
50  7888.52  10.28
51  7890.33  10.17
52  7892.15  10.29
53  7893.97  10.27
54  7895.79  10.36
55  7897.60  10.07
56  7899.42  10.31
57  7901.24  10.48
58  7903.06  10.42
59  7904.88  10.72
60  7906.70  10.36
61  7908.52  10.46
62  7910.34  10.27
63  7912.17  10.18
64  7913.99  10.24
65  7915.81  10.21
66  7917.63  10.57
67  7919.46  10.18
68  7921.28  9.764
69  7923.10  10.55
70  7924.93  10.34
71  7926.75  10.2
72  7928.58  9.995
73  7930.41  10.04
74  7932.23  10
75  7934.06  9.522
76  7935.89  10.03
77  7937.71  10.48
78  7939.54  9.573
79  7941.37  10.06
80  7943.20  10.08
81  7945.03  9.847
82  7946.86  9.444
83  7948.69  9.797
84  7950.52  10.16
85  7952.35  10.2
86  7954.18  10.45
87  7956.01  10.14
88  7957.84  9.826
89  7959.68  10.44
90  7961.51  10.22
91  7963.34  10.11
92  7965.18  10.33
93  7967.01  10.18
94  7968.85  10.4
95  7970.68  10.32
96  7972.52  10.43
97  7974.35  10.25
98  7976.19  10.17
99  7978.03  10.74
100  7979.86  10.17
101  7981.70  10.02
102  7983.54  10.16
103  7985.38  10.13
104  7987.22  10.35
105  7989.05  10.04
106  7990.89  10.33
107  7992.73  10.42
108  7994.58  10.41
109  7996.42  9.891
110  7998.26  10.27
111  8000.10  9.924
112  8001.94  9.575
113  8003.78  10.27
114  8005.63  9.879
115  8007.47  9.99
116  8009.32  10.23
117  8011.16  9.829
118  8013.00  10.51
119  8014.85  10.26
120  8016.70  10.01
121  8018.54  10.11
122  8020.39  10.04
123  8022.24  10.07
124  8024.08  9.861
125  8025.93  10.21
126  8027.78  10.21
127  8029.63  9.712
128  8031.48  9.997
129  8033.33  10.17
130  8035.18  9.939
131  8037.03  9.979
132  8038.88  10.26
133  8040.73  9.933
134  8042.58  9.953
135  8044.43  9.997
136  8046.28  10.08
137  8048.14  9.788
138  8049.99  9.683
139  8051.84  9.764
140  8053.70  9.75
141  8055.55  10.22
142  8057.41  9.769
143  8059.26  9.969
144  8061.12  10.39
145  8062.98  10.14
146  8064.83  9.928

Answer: 0.7 AA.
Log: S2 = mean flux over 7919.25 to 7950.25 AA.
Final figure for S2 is 9.99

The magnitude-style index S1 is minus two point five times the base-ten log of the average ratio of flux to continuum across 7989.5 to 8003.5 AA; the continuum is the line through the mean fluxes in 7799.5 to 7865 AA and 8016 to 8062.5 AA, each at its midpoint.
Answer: 0.00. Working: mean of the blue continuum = 10.5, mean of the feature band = 10.1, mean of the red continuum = 10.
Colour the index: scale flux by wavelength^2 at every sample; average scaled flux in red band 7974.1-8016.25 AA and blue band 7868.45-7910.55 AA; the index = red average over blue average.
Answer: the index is 1.0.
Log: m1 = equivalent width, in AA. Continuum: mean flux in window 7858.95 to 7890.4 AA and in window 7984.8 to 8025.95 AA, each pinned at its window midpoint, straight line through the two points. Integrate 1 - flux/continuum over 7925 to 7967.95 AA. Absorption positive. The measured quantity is 0.8 AA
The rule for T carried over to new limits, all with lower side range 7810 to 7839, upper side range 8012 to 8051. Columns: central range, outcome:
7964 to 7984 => -0.26 AA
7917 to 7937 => 0.28 AA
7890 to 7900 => 0.07 AA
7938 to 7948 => 0.37 AA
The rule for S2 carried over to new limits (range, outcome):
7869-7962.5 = 10.2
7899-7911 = 10.4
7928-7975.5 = 10.1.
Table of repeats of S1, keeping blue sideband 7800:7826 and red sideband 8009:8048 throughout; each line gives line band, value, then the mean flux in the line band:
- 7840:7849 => 0.01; 10.3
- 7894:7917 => 0.00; 10.3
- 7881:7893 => 0.00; 10.3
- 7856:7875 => -0.02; 10.6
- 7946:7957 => 0.02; 10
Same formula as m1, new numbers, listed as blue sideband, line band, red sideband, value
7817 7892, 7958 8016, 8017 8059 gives -0.5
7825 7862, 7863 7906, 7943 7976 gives -0.3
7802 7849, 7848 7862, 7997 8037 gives -0.1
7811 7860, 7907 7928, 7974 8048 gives 0.0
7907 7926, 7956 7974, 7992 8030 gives -0.1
